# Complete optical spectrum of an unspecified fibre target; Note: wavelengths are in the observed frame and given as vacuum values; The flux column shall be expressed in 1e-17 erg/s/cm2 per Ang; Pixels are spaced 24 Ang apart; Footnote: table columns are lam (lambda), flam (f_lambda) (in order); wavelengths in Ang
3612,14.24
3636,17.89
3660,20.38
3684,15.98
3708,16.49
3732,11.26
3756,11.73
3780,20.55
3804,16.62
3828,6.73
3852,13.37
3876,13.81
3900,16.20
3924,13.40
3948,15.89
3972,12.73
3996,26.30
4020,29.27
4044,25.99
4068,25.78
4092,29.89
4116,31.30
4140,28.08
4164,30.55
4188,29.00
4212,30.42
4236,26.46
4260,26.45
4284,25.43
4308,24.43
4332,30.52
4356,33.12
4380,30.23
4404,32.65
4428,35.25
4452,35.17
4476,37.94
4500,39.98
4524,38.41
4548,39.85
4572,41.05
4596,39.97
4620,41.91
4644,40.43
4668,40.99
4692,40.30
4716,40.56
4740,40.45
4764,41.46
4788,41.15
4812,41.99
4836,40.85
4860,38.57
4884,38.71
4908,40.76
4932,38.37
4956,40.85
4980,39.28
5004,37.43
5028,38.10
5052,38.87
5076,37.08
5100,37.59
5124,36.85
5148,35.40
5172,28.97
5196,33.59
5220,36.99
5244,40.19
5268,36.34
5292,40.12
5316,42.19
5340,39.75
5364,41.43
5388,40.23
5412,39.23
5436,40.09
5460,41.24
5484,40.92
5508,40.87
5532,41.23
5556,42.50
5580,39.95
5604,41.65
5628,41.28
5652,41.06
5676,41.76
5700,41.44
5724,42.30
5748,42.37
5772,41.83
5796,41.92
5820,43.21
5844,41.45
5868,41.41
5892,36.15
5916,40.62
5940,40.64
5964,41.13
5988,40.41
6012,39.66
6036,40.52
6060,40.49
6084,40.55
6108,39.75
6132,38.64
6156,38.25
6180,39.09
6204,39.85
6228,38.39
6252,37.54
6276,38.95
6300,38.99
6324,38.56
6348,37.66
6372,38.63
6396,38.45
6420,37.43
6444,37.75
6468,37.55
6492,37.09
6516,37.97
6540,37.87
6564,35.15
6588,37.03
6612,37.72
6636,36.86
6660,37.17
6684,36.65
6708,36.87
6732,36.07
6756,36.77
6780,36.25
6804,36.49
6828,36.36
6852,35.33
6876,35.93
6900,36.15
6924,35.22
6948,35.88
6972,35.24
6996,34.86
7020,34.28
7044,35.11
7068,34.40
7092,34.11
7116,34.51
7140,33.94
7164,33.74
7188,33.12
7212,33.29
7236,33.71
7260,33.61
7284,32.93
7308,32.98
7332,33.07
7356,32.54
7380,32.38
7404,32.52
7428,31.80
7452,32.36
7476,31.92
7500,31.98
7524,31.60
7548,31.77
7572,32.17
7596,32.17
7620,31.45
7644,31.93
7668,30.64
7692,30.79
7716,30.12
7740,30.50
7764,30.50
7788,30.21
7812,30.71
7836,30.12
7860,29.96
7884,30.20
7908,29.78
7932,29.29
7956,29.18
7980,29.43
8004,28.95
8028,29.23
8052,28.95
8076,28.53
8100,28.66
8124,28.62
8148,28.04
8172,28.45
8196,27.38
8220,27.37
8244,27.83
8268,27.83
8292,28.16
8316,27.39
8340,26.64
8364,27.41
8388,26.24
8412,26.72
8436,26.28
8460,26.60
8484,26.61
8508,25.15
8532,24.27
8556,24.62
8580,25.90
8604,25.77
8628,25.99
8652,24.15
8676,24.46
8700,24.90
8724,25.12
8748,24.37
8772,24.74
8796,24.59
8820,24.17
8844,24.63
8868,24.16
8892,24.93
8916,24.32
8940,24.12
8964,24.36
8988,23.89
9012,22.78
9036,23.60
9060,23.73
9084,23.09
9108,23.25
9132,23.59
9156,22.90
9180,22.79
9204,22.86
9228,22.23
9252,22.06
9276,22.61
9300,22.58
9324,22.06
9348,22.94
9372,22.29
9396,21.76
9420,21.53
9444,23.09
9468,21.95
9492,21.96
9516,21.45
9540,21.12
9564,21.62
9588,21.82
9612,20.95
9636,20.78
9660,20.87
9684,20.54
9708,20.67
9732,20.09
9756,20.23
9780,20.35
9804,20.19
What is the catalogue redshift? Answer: 0.00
